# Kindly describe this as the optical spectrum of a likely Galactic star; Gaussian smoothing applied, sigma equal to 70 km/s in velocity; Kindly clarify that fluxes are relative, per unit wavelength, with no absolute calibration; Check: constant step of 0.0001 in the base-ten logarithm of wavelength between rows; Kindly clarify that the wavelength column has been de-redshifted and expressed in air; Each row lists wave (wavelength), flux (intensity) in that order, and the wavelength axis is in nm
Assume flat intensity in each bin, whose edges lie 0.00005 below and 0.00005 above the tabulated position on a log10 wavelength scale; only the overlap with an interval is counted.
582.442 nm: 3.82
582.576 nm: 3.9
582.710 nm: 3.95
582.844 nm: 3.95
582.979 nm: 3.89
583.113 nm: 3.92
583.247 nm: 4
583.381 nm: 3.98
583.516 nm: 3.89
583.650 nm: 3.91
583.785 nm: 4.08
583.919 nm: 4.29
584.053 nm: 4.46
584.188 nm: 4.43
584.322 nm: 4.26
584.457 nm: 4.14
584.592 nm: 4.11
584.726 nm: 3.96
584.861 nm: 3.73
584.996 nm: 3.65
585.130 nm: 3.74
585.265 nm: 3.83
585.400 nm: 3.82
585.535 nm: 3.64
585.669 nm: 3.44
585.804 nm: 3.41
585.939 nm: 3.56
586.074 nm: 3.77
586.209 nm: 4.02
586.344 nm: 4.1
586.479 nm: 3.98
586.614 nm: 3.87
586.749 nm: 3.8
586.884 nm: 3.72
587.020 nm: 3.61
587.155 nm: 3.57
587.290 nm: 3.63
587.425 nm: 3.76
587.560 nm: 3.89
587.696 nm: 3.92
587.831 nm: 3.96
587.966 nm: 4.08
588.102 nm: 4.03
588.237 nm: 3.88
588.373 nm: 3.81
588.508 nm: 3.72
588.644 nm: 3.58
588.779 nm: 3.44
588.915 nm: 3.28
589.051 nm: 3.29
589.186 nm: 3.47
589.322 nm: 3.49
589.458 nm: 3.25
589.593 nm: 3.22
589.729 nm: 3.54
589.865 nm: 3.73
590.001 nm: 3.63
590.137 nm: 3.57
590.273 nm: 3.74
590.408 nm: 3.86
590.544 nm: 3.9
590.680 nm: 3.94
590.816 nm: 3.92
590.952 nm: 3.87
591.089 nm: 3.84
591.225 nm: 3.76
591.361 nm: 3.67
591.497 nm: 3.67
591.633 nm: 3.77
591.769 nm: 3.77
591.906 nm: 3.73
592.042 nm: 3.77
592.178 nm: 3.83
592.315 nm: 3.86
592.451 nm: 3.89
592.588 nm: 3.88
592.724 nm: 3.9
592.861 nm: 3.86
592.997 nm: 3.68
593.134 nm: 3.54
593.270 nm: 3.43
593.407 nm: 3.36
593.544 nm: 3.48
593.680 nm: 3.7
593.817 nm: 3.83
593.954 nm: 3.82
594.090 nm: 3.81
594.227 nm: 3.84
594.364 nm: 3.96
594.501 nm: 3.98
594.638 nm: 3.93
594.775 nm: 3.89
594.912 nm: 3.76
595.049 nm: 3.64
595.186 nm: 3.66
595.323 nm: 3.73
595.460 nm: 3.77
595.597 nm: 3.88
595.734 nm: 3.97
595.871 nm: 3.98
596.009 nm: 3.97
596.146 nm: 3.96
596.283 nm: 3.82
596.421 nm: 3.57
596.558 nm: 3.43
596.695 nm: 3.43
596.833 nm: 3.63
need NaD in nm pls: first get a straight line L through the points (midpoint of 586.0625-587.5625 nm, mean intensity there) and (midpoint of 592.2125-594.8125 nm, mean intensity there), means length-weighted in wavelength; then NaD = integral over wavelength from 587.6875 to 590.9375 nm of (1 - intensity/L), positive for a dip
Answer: 0.101 nm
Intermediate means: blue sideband 3.81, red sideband 3.77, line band 3.68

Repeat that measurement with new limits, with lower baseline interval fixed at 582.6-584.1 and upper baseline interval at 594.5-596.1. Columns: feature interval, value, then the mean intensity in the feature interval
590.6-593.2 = 0.06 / 3.8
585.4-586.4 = 0.07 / 3.71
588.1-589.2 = 0.10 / 3.59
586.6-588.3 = 0.06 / 3.82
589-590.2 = 0.14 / 3.47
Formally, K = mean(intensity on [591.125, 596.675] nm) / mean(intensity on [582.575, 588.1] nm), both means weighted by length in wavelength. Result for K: 0.97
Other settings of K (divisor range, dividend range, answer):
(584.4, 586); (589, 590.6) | 0.95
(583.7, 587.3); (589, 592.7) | 0.95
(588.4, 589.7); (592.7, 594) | 1.06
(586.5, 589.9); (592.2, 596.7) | 1.03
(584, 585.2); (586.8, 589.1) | 0.92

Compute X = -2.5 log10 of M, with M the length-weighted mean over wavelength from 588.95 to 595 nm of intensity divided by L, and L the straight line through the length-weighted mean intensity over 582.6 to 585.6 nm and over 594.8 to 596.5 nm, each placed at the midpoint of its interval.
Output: 0.042 mag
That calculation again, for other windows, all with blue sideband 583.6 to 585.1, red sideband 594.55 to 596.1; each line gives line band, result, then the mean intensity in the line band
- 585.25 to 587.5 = 0.085 mag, 3.74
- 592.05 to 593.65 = 0.055 mag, 3.7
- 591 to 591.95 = 0.051 mag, 3.74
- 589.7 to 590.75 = 0.058 mag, 3.75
